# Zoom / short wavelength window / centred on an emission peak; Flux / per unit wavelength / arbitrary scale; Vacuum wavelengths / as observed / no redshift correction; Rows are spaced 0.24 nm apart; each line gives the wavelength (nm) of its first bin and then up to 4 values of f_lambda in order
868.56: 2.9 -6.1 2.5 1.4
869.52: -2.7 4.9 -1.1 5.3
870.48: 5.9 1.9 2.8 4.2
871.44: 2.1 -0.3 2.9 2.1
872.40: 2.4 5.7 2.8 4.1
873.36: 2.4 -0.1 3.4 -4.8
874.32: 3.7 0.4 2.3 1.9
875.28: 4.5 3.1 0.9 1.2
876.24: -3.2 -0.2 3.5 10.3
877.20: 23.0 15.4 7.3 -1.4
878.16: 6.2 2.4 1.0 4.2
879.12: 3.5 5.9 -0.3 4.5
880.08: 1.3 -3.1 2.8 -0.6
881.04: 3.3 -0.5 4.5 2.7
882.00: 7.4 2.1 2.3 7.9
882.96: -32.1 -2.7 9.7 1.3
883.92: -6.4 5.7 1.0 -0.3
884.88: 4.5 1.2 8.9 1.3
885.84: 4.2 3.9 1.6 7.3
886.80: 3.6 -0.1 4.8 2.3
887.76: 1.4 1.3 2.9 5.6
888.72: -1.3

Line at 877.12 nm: H-gamma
